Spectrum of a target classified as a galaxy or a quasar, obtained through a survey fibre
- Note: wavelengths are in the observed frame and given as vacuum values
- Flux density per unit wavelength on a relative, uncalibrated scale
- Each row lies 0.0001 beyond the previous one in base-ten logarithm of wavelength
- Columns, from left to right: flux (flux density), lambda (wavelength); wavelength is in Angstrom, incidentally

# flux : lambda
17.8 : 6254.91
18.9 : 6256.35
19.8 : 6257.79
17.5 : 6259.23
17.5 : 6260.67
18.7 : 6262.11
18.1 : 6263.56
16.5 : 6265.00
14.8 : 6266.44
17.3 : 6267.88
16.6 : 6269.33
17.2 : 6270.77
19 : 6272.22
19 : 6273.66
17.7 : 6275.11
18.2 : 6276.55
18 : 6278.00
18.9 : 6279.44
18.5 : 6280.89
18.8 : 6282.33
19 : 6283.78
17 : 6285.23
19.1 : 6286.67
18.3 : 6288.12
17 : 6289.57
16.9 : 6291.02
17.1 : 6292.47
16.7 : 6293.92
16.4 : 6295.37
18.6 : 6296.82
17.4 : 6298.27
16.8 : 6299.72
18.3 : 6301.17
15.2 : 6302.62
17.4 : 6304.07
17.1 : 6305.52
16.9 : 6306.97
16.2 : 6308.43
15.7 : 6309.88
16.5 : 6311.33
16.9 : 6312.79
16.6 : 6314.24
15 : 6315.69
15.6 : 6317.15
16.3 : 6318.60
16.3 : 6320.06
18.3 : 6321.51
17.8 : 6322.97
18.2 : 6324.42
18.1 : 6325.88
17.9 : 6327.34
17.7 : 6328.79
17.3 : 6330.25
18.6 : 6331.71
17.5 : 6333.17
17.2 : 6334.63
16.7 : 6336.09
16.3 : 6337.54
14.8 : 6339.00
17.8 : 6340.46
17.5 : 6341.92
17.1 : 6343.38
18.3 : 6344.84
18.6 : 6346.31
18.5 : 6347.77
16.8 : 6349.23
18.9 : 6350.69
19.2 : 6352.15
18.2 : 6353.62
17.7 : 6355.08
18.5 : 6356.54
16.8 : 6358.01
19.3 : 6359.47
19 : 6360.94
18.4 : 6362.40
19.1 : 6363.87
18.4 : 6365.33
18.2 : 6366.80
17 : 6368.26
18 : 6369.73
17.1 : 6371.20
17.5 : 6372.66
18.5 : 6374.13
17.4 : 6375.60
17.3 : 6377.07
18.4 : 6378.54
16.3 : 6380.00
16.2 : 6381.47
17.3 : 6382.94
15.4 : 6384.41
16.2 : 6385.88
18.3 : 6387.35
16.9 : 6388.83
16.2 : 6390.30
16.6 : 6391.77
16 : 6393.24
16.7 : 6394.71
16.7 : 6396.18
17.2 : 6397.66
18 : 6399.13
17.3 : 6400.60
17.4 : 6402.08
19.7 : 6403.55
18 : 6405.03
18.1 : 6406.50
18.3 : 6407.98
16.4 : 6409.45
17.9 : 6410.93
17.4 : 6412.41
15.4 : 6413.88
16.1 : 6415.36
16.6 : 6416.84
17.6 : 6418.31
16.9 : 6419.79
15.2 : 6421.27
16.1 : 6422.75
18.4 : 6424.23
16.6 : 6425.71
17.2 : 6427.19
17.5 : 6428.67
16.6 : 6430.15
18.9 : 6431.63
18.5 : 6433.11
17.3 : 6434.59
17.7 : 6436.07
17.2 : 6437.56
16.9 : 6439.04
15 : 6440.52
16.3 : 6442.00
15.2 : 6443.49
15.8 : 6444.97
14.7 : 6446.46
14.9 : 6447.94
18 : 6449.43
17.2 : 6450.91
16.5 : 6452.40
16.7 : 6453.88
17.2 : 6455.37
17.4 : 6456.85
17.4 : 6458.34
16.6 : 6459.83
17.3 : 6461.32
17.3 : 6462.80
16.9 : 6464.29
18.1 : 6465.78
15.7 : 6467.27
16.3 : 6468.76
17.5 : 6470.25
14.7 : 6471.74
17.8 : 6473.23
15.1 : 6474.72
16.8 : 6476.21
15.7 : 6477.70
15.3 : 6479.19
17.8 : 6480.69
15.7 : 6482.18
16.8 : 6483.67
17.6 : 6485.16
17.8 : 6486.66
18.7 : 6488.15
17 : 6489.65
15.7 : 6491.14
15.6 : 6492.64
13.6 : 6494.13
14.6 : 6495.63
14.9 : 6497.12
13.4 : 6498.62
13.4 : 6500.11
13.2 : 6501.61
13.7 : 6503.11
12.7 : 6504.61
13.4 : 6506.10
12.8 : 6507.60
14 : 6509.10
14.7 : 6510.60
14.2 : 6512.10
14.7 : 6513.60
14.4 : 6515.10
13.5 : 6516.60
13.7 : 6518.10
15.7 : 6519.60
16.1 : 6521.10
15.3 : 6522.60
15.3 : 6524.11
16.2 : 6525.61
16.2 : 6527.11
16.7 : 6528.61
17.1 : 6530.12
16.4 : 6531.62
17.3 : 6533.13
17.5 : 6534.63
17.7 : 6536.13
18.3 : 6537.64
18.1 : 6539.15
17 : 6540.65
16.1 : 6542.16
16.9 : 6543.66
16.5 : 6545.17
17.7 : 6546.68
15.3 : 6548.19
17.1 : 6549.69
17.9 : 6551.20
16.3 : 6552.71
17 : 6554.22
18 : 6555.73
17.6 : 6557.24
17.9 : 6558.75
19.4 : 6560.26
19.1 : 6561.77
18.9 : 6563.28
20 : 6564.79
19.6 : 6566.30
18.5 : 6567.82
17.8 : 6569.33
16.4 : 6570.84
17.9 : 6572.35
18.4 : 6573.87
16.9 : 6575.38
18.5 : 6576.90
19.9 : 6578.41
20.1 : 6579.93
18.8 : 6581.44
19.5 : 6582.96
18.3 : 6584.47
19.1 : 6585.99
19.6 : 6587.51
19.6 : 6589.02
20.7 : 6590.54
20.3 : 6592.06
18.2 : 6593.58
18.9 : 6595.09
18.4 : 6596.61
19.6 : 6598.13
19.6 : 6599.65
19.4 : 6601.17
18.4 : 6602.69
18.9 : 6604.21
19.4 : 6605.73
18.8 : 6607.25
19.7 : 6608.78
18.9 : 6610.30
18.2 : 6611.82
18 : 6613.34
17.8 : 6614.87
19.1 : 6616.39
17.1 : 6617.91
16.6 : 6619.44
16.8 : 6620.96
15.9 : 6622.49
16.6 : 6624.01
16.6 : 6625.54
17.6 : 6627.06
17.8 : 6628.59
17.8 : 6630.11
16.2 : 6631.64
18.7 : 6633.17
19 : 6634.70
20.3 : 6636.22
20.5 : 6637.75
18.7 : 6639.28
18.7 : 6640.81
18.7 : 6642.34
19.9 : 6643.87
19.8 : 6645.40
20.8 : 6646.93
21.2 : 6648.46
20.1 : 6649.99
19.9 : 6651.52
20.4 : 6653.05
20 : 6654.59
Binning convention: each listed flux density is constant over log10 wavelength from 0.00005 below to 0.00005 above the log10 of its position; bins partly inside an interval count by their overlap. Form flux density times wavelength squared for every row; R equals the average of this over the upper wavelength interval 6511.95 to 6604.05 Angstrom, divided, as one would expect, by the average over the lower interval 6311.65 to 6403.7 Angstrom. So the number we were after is 1.08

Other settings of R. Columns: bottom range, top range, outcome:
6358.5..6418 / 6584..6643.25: 1.14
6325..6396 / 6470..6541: 0.93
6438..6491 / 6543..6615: 1.15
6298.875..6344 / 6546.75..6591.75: 1.17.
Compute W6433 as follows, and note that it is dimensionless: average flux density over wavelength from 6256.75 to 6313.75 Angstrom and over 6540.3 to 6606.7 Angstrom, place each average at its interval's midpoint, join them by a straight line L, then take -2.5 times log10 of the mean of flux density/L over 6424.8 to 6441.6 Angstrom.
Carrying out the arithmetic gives 0.05 mag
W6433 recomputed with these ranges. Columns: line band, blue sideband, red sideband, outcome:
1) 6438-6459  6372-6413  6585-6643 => 0.08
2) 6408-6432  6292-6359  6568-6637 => 0.05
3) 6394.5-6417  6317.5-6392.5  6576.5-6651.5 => 0.03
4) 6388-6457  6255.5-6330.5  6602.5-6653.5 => 0.06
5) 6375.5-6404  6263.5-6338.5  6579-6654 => 0.04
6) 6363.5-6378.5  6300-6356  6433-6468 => -0.05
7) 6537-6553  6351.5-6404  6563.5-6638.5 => 0.08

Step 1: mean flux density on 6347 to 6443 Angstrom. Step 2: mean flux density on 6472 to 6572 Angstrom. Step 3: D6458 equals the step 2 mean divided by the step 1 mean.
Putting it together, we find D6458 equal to 0.94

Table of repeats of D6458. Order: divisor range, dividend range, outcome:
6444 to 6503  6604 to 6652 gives 1.15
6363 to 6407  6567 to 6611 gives 1.09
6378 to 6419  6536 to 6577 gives 1.04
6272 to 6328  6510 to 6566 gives 0.96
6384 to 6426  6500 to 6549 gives 0.91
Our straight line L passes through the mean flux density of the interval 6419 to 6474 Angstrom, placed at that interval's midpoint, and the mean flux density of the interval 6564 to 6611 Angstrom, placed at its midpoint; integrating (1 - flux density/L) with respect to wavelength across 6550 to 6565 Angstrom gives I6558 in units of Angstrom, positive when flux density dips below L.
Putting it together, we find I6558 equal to 0.3 Angstrom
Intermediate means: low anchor 16.8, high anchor 19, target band 18.1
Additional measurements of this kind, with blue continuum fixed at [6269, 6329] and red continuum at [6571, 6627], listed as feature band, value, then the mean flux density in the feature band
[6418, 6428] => 0.6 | 16.8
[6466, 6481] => 1.5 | 16.3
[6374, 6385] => 0.4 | 17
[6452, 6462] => 0.5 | 17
